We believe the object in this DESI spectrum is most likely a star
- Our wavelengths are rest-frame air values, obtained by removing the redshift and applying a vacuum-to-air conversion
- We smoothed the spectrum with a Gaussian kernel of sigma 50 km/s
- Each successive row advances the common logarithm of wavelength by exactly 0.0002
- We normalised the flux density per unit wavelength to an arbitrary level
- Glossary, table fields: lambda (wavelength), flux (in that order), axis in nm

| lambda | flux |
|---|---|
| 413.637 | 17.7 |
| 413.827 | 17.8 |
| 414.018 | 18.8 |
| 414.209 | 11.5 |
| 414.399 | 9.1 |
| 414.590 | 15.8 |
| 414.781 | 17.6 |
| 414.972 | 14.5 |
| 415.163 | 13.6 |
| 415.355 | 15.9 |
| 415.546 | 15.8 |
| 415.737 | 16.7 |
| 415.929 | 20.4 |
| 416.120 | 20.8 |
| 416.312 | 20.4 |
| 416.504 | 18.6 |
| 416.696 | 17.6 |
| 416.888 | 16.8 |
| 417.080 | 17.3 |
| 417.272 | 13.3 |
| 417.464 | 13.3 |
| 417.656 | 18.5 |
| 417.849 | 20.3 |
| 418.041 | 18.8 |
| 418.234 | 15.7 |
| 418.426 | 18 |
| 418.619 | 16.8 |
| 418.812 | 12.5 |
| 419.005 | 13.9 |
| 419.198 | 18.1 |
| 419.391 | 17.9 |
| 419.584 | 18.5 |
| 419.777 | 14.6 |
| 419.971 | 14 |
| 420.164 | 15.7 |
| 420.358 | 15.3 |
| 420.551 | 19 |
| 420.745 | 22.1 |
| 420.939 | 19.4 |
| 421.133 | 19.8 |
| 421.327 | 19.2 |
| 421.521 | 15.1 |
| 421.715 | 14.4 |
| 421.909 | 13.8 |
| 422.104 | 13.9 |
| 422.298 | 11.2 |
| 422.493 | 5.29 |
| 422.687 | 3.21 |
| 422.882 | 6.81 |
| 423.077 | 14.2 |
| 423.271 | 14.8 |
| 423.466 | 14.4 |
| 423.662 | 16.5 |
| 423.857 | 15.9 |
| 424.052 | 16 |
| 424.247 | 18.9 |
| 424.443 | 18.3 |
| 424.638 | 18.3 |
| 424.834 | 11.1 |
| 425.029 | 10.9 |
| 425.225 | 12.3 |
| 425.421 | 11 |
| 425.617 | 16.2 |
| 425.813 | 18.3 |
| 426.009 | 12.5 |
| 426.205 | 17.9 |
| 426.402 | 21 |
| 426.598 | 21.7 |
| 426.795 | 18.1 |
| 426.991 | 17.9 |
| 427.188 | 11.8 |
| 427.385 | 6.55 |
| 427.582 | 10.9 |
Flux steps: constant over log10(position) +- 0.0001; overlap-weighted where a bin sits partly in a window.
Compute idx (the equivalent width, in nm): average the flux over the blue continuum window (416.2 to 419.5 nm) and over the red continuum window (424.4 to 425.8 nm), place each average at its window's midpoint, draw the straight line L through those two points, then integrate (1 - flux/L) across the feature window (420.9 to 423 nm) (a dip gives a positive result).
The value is 0.37 nm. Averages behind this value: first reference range 17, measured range 12.7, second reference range 14.1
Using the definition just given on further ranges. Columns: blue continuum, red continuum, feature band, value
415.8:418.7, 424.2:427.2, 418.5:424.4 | 0.65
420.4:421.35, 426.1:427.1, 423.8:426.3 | 0.54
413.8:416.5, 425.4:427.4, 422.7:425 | 0.26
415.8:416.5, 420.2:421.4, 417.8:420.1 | 0.34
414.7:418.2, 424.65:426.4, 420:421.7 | -0.22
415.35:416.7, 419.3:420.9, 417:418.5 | 0.09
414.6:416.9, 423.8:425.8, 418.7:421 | -0.06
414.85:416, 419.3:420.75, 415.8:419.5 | -0.20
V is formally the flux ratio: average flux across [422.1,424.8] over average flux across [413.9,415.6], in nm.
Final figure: 0.90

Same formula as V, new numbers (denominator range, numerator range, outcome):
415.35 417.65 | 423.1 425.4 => 0.87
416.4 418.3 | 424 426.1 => 0.87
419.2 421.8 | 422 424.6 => 0.76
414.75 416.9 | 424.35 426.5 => 0.88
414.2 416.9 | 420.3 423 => 0.86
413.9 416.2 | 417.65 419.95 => 1.06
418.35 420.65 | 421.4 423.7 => 0.74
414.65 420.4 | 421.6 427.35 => 0.86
